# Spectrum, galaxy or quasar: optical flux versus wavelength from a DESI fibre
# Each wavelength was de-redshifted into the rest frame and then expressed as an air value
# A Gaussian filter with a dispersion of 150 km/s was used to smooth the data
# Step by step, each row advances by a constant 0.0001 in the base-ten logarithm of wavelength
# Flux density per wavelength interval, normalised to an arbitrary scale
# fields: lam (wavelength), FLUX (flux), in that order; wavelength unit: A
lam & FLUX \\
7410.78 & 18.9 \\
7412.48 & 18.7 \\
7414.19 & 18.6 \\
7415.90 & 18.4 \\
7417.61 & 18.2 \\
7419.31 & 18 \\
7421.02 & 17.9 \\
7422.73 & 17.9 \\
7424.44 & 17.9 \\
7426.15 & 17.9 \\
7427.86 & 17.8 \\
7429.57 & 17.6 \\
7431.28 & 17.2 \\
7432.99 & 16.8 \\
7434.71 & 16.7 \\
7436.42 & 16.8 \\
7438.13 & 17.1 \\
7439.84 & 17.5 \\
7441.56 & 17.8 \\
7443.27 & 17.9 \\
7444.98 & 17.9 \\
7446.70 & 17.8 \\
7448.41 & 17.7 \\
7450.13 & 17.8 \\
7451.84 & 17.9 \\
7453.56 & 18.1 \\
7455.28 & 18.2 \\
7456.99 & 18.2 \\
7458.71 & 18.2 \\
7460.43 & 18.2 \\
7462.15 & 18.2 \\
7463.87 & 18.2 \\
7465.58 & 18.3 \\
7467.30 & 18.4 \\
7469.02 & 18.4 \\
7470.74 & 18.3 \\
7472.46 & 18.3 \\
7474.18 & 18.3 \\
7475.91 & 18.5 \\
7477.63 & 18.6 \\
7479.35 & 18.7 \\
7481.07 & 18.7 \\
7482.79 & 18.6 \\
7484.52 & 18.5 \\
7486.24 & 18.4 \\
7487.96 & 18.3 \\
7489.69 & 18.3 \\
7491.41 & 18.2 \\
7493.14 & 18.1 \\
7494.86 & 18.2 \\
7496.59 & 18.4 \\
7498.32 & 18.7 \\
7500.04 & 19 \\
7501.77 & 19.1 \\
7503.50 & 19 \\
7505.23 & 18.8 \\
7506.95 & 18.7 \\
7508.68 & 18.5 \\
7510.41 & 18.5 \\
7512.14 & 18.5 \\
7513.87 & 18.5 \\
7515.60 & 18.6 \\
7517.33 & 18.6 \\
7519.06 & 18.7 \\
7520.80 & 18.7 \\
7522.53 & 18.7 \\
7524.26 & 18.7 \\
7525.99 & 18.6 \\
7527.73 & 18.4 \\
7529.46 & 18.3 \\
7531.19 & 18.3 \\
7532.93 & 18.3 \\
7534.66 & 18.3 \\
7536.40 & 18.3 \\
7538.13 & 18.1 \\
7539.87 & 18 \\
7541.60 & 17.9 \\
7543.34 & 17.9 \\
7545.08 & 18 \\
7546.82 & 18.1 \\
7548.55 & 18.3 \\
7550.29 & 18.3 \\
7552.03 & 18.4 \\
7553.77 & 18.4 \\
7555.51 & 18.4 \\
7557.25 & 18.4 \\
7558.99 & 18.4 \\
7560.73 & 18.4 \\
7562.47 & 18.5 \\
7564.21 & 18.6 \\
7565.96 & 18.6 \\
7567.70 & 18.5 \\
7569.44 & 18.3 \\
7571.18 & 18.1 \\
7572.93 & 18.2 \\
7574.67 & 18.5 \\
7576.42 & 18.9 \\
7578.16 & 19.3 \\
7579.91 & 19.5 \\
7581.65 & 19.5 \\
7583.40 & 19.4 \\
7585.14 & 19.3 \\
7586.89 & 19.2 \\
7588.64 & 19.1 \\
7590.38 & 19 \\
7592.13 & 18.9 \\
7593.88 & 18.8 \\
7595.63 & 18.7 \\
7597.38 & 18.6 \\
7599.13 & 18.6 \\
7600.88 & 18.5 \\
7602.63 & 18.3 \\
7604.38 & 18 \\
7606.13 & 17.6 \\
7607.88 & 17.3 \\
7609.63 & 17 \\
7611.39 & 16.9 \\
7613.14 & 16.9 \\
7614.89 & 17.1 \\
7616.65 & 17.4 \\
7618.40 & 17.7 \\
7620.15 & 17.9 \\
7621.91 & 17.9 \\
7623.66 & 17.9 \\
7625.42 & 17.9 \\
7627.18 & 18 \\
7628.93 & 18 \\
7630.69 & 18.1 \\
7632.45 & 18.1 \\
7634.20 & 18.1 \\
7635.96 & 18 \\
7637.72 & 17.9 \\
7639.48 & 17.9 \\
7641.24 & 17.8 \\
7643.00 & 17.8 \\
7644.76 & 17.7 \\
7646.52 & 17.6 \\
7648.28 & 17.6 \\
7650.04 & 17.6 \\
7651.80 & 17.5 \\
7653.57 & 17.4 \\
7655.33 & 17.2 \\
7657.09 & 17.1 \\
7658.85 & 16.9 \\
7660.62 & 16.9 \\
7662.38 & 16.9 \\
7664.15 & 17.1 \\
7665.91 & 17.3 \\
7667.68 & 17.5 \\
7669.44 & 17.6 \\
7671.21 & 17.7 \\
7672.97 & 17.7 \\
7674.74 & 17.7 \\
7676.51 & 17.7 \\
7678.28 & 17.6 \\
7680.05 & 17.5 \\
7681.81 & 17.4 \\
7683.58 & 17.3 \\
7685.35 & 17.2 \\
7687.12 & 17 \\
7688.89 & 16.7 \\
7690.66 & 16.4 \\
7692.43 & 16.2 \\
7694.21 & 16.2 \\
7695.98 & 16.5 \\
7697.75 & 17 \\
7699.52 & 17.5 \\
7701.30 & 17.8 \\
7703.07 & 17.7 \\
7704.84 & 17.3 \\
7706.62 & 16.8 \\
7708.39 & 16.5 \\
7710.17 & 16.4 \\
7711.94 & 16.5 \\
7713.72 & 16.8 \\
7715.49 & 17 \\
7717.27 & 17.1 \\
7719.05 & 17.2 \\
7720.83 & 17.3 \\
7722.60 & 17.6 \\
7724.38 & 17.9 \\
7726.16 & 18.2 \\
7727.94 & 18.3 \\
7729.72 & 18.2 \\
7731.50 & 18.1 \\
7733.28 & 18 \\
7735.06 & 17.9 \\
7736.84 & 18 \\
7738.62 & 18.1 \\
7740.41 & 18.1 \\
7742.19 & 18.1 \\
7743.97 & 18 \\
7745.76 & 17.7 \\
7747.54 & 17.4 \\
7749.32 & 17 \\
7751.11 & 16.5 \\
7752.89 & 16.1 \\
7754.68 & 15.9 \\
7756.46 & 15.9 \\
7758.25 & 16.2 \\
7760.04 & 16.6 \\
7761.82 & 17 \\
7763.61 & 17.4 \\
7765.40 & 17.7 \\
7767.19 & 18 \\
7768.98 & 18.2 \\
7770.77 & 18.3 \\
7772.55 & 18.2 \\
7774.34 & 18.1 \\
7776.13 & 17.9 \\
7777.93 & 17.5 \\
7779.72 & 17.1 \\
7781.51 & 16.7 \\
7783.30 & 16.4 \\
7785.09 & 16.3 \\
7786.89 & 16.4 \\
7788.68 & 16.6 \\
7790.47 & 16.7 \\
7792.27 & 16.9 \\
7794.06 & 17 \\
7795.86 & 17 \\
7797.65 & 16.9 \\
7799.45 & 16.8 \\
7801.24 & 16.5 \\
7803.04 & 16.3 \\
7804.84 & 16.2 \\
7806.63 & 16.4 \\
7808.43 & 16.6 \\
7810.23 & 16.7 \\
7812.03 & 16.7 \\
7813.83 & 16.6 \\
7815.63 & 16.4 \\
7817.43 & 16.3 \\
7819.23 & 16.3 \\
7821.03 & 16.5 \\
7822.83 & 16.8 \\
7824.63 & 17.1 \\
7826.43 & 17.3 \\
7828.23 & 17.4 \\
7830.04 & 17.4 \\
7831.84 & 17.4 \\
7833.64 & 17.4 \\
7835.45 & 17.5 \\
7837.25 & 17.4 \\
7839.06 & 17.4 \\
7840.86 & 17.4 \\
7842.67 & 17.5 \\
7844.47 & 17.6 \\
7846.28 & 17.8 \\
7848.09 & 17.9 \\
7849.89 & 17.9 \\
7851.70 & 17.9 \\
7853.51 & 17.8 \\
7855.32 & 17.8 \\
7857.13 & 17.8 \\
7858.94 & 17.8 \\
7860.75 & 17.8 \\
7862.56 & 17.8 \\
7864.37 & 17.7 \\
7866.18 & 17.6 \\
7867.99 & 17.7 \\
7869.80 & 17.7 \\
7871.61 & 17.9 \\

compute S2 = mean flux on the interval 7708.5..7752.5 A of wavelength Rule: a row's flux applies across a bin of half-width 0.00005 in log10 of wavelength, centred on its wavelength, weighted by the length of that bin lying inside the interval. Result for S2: 17.5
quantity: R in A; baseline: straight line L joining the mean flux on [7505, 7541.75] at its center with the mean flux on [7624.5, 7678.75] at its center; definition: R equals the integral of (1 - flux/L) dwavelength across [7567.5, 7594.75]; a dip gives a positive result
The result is -1.3 A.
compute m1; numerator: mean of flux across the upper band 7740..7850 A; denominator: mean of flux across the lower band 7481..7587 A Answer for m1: 0.92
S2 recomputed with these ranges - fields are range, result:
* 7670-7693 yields 17.3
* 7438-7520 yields 18.3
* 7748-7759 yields 16.3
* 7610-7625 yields 17.5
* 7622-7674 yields 17.6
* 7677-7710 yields 17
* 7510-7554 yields 18.4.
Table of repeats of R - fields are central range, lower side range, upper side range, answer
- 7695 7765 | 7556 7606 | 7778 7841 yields 0.8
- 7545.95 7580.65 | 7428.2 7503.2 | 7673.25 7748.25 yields -1.3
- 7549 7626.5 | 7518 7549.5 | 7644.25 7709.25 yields -1.9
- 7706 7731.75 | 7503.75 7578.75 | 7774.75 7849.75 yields 0.2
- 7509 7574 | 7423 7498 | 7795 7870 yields -1.9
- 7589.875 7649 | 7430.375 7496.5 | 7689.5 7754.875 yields -1.1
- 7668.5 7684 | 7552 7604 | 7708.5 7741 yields 0.3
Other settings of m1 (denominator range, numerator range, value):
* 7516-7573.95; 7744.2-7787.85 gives 0.93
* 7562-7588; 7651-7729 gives 0.91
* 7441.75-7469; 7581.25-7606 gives 1.04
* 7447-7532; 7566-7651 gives 0.99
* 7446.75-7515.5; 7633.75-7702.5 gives 0.94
